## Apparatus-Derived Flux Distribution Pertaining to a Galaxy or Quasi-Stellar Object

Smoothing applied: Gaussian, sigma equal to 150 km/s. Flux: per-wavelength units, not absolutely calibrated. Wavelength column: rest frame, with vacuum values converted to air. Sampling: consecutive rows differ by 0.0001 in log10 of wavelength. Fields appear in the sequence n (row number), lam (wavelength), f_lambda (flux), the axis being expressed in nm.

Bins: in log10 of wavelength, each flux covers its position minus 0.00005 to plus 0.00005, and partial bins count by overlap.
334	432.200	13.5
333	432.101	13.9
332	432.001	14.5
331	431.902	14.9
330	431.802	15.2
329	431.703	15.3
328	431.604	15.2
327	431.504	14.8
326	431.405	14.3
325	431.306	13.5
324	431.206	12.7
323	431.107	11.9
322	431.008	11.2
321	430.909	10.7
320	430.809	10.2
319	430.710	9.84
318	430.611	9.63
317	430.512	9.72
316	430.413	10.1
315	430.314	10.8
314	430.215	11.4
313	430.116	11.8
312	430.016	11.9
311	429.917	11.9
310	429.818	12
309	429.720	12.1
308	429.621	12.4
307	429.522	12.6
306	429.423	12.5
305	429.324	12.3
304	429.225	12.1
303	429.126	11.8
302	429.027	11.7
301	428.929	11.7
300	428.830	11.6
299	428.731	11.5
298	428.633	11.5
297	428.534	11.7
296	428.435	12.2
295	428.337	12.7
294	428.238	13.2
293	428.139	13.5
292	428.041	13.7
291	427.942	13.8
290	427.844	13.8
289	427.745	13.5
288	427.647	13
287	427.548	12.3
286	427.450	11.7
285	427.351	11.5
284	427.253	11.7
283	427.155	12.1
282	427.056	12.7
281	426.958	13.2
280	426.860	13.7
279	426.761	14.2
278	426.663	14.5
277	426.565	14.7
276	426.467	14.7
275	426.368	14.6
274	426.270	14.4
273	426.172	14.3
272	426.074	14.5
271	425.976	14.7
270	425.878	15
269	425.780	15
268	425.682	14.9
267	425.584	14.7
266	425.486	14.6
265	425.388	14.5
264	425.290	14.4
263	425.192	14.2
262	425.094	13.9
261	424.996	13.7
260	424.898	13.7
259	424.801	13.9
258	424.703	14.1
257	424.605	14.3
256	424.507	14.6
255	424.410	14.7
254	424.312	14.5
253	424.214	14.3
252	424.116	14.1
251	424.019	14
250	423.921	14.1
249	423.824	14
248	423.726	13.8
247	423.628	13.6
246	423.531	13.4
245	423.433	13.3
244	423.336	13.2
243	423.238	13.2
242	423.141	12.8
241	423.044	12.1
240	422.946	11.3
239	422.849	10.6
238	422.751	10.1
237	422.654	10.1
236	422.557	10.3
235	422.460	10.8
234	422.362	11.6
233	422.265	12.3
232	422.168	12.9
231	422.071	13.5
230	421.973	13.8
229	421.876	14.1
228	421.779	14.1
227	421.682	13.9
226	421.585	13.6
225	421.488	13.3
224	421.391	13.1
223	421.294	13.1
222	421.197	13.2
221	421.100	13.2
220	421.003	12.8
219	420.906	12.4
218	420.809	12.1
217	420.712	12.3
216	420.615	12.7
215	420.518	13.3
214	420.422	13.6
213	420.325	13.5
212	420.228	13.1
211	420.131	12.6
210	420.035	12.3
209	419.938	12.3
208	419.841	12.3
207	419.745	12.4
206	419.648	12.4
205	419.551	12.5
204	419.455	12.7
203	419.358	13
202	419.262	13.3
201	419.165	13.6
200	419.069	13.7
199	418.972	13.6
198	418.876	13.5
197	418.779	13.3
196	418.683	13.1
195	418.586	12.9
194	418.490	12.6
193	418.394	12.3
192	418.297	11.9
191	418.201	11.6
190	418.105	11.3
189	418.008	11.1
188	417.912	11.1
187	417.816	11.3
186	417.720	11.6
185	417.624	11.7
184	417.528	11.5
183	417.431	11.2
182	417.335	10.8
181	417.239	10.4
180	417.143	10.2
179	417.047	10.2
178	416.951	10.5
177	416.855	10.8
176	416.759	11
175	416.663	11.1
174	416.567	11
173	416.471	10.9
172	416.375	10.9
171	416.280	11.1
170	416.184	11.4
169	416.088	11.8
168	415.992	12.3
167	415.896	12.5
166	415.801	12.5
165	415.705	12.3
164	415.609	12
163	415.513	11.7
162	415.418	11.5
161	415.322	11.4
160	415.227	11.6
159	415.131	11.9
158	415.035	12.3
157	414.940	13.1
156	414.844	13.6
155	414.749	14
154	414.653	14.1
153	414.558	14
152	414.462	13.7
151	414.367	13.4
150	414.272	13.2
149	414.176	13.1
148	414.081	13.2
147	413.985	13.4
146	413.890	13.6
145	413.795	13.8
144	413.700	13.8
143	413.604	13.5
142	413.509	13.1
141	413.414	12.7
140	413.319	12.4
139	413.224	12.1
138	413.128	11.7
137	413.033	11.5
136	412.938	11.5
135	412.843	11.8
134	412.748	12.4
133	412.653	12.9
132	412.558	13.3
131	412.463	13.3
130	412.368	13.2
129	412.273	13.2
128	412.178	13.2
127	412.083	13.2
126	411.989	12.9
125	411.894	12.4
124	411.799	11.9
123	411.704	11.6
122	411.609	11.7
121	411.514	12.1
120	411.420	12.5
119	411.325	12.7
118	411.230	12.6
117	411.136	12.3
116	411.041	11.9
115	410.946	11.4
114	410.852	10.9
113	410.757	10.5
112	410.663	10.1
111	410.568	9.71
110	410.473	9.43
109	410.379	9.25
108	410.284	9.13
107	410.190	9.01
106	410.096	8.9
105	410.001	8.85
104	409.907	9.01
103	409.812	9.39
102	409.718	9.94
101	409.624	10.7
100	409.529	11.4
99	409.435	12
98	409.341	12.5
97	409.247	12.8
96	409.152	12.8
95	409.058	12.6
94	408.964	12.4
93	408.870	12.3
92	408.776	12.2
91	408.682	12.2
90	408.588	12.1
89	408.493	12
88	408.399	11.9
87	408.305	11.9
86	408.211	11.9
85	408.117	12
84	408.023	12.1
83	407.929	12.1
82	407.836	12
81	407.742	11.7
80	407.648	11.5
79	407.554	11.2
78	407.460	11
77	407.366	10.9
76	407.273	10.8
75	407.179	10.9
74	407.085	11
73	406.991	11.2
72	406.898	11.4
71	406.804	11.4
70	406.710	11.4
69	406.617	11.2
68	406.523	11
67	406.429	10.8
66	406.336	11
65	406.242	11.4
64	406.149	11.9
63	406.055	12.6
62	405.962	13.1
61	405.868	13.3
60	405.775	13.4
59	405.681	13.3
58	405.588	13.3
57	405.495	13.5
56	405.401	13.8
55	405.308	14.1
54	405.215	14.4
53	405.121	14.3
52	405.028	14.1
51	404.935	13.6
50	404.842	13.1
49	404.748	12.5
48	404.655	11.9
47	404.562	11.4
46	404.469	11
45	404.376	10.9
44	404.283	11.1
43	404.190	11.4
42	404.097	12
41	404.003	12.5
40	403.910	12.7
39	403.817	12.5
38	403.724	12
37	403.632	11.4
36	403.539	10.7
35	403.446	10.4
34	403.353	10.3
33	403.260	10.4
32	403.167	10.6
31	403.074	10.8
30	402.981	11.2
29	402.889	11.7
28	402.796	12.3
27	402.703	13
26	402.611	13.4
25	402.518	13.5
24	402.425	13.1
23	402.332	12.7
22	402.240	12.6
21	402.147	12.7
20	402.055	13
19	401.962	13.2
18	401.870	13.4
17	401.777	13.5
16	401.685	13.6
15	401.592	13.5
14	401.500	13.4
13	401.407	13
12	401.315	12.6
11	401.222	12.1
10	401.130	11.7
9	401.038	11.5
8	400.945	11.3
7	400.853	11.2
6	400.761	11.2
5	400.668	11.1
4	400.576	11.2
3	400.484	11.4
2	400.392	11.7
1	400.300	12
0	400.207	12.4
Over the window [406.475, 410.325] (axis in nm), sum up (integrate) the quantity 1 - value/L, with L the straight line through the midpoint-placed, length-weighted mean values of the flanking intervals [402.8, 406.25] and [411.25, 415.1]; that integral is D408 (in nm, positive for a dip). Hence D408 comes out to 0.38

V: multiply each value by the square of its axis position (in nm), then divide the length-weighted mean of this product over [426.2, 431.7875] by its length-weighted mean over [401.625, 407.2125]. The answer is 1.15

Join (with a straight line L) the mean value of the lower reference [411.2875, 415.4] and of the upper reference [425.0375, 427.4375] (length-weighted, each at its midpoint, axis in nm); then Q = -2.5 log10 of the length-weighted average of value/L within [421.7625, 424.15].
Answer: 0.085 mag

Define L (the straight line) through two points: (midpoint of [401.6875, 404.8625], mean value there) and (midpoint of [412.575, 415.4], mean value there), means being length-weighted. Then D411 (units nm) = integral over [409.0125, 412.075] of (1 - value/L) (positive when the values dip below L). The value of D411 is 0.36 nm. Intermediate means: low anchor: 12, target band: 11.1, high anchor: 12.8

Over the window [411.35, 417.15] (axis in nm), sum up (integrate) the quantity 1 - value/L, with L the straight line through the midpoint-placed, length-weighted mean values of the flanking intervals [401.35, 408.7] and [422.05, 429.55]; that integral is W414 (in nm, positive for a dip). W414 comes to 0.11 nm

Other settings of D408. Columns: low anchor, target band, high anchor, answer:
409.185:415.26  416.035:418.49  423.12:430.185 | 0.26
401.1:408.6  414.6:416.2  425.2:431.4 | 0.00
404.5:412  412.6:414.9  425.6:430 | -0.18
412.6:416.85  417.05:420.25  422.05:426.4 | 0.17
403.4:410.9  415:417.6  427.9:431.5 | 0.09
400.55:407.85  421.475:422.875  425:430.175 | 0.06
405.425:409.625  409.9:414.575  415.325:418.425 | -0.16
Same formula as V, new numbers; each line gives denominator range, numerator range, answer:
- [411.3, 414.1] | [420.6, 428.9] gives 1.11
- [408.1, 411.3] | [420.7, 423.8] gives 1.21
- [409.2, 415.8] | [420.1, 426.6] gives 1.18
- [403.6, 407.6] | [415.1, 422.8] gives 1.07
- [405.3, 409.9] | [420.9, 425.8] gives 1.21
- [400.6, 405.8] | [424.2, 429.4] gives 1.22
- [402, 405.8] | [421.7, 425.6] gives 1.18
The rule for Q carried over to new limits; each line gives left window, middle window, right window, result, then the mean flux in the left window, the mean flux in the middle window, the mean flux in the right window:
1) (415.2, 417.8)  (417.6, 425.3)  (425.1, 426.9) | 0.006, 11.3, 12.9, 14.5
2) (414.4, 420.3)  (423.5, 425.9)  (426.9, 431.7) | -0.171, 12.1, 14.2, 12.2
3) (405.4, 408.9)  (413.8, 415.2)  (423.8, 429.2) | -0.067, 11.9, 13.3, 13.5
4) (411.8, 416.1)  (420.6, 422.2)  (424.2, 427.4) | 0.032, 12.8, 13.2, 14.1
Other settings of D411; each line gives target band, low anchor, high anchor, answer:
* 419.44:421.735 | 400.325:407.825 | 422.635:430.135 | 0.01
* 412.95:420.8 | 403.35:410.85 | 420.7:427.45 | 0.20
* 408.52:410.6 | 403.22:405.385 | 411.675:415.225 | 0.28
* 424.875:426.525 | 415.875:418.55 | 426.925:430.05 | -0.32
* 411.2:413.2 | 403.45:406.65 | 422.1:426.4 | 0.05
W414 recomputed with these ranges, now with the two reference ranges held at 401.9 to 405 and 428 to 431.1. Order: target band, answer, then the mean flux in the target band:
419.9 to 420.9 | -0.08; 12.8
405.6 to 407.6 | 0.05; 11.7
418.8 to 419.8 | -0.11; 13.1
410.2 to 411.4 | 0.11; 10.8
